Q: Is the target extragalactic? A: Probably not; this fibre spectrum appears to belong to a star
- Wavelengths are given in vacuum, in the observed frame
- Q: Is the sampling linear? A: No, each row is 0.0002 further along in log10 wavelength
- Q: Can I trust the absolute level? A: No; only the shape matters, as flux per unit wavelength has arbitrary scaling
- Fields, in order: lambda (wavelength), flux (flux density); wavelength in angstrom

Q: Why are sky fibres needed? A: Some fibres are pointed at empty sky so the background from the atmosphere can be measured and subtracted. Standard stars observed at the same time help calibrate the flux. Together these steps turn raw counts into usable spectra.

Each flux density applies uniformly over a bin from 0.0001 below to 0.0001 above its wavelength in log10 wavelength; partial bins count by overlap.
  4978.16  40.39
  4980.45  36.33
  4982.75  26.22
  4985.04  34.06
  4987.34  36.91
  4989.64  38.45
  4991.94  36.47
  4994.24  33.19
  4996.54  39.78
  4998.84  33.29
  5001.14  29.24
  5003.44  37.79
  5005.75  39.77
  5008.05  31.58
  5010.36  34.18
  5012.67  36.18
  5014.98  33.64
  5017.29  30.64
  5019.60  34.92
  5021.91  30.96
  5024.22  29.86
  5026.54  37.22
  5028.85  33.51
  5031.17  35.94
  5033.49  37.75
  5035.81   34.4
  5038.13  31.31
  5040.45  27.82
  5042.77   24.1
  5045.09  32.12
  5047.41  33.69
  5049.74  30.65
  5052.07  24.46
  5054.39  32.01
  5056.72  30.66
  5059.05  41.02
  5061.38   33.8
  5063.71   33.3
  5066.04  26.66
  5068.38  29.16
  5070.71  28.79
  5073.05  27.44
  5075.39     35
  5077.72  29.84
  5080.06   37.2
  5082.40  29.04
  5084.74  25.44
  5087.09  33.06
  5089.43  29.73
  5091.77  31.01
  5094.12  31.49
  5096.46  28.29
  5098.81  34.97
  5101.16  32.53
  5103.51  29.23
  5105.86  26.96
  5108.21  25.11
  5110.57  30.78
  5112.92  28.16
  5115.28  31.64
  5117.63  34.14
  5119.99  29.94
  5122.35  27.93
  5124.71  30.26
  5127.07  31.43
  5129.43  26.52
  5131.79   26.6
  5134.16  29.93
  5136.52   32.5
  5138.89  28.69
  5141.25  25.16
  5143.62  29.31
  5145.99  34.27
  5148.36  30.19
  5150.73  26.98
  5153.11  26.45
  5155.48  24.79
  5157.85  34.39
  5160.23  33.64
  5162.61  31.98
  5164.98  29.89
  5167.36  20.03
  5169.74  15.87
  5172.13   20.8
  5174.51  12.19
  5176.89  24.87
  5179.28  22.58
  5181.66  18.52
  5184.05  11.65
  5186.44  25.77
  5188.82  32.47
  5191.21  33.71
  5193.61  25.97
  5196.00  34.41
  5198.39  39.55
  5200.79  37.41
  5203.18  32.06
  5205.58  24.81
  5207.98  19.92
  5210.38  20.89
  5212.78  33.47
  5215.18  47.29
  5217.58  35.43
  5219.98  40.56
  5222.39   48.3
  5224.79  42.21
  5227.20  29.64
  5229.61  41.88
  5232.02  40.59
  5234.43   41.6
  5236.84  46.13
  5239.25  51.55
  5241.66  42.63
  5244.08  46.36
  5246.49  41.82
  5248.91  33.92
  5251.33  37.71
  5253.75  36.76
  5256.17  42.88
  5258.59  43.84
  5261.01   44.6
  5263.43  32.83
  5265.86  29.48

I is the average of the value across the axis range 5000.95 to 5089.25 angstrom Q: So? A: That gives 32.2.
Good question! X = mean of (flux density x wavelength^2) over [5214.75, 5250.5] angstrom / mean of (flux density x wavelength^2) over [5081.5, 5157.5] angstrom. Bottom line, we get 1.48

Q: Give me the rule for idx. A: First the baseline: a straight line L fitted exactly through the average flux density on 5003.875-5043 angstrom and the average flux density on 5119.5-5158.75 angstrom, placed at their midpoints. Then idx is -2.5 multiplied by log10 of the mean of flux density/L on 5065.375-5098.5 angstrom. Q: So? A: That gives 0.03 mag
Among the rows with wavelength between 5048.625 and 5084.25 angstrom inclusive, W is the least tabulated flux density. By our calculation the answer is 24.46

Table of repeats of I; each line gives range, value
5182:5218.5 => 30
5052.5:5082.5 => 31.8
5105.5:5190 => 27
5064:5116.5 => 30.1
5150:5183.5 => 24.2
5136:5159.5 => 29.3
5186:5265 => 37.3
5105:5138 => 29.4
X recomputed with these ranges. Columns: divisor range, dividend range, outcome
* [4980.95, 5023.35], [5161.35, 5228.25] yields 0.91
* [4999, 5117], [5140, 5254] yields 1.07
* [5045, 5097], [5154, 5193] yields 0.82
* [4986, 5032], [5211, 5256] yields 1.28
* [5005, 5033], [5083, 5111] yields 0.90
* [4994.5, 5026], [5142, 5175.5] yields 0.83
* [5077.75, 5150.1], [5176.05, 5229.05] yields 1.08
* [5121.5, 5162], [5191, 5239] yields 1.27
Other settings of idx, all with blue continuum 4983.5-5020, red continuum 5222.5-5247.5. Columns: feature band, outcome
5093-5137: 0.281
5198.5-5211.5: 0.429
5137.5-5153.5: 0.346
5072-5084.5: 0.196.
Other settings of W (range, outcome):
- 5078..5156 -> 24.79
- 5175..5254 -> 11.65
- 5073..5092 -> 25.44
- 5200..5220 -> 19.92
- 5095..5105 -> 28.29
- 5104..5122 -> 25.11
